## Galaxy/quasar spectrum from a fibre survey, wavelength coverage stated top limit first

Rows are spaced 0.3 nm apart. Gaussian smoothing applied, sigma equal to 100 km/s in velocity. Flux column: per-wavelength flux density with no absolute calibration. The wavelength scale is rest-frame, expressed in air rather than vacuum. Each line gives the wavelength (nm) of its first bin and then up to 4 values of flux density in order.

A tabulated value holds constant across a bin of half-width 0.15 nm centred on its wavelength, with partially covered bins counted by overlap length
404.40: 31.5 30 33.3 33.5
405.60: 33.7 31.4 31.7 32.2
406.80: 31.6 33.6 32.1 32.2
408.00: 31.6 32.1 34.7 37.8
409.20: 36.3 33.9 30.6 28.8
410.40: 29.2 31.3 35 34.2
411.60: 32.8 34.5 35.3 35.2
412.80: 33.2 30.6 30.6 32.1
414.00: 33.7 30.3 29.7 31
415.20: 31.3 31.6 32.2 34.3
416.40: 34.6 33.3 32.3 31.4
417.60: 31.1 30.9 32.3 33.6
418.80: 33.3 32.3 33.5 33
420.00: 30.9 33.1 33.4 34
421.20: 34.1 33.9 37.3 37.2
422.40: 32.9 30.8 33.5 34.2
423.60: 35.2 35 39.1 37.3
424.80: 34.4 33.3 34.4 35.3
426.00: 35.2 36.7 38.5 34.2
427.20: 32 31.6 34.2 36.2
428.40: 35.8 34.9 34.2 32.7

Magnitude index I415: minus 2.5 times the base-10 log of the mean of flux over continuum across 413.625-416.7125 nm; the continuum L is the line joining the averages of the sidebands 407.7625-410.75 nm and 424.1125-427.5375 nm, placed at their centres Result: 0.05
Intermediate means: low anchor 32.7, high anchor 35.2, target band 32.1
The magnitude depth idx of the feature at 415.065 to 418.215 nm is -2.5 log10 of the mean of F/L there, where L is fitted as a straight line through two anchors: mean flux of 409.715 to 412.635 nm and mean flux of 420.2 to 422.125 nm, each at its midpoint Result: 0.05 mag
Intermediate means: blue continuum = 32.7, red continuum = 34.6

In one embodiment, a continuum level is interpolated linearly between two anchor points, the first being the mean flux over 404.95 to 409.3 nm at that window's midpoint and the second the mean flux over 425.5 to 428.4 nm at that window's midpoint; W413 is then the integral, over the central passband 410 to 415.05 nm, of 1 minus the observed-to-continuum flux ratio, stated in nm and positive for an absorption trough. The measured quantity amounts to 0.21 nm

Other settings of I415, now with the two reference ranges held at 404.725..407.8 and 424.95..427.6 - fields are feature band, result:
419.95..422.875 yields 0.01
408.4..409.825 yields -0.07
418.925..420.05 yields 0.04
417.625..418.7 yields 0.05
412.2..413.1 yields -0.02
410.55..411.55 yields -0.02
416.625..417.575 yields 0.05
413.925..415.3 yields 0.08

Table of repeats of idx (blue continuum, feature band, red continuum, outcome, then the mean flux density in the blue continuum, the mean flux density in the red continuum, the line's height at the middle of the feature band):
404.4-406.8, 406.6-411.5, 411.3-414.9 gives -0.015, 32.2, 32.6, 32.3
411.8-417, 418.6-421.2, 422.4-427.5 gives 0.022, 32.5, 34.8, 33.7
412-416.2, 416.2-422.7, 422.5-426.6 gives 0.015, 32.2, 35.1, 33.7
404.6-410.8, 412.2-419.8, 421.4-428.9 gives 0.043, 32.5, 34.9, 33.6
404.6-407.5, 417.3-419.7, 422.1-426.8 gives 0.059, 32.4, 35.1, 34.2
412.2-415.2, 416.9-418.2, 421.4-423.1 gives 0.051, 32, 34.3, 33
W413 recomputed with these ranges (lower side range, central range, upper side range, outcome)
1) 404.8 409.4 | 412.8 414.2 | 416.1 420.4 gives 0.04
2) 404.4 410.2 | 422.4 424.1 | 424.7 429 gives 0.03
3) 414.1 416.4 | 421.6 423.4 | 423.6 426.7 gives 0.02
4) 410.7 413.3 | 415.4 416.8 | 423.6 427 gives 0.04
